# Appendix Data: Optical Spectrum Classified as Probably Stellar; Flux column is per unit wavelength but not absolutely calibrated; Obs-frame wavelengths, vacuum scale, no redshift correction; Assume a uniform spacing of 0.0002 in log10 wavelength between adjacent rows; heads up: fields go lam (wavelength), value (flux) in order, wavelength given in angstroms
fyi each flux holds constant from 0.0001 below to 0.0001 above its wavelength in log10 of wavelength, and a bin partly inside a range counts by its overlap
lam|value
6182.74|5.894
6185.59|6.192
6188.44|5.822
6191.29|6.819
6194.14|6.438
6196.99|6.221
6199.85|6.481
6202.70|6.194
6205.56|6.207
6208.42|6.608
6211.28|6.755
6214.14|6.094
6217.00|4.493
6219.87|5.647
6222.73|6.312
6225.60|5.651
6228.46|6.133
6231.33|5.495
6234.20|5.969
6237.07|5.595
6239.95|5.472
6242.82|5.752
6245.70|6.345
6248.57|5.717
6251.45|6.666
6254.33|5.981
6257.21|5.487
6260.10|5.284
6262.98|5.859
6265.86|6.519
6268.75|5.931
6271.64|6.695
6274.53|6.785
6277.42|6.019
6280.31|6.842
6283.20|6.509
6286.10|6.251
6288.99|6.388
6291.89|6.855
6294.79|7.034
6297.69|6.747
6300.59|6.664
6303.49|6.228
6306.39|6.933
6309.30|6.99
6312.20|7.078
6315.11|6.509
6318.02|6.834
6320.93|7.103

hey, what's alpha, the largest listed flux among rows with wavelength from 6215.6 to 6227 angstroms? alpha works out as 6.312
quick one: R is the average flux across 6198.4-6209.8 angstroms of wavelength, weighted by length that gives 6.37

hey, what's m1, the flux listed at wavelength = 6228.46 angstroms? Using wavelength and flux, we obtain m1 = 6.133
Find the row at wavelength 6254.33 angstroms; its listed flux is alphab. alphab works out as 5.981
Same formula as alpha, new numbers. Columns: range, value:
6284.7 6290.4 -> 6.388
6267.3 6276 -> 6.785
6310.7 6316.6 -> 7.078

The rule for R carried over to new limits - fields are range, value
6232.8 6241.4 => 5.68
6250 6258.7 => 6.03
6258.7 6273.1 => 6.06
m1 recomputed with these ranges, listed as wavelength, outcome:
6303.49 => 6.228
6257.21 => 5.487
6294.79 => 7.034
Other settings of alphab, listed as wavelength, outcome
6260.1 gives 5.284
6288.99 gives 6.388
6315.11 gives 6.509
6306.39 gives 6.933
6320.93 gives 7.103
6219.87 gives 5.647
